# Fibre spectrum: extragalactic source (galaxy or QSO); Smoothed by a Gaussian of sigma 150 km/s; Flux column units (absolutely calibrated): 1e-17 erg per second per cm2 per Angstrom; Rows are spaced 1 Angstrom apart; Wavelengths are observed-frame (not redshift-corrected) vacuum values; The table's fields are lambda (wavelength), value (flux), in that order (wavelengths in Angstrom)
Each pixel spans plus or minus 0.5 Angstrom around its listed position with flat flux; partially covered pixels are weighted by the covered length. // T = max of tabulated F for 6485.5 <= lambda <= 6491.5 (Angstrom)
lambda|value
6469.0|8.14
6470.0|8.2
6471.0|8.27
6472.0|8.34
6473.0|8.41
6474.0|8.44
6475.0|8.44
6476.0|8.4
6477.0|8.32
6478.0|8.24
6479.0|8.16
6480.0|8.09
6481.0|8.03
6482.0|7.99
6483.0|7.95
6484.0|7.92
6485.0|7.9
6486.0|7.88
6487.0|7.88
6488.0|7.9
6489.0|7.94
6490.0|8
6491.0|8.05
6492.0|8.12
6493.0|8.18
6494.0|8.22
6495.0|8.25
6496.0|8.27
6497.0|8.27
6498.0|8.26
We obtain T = 8.05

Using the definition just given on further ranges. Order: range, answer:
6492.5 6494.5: 8.22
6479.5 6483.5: 8.09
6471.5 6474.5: 8.44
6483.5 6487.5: 7.92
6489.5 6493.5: 8.18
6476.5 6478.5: 8.32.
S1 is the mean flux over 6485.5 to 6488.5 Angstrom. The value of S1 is 7.89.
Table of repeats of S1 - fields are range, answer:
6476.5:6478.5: 8.28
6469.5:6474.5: 8.33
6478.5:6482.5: 8.07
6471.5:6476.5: 8.41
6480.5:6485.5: 7.96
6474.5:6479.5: 8.31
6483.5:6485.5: 7.91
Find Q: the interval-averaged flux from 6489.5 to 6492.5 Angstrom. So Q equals 8.06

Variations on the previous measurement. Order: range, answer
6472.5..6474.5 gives 8.43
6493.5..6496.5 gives 8.25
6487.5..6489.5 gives 7.92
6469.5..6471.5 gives 8.23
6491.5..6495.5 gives 8.19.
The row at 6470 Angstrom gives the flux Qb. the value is 8.2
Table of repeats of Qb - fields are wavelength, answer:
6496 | 8.27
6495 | 8.25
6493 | 8.18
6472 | 8.34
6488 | 7.9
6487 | 7.88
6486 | 7.88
